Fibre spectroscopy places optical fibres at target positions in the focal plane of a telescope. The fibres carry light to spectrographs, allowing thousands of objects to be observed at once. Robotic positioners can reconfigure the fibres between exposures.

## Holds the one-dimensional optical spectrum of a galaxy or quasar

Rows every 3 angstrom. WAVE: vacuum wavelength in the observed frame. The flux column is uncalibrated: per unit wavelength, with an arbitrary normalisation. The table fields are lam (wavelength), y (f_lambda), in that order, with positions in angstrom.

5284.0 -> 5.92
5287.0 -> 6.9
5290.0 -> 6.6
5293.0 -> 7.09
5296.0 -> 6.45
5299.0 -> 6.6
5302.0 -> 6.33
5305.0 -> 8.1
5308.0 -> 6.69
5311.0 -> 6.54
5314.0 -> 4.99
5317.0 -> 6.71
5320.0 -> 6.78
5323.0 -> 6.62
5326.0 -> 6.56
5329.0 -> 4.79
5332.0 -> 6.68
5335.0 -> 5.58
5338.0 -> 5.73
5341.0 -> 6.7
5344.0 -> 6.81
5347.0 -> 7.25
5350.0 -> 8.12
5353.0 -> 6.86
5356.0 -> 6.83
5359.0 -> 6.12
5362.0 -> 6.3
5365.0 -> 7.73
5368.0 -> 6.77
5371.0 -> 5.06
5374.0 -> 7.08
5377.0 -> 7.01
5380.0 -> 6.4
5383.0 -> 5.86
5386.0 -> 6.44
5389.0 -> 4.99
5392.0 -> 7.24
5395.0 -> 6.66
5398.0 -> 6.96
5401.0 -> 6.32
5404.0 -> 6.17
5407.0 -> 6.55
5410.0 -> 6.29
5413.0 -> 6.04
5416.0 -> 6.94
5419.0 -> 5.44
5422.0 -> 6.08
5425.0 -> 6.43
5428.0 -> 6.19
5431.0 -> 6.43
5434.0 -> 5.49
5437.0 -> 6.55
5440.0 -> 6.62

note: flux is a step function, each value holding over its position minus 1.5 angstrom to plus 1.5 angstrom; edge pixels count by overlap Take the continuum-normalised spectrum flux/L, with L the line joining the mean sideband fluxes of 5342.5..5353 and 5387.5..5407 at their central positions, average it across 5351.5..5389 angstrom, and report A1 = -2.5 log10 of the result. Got 0.07 mag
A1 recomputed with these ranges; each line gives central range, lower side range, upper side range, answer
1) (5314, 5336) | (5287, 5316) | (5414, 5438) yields 0.062 mag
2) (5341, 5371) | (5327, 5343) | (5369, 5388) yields -0.127 mag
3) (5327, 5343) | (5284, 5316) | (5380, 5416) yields 0.098 mag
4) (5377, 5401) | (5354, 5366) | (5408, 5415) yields 0.008 mag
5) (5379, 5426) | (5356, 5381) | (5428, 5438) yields 0.008 mag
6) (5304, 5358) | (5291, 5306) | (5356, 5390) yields 0.016 mag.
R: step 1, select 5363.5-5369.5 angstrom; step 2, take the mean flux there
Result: 7.25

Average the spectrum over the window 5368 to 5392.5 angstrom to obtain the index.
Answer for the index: 6.25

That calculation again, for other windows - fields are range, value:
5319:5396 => 6.5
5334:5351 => 6.69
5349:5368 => 6.95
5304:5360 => 6.54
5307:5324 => 6.37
